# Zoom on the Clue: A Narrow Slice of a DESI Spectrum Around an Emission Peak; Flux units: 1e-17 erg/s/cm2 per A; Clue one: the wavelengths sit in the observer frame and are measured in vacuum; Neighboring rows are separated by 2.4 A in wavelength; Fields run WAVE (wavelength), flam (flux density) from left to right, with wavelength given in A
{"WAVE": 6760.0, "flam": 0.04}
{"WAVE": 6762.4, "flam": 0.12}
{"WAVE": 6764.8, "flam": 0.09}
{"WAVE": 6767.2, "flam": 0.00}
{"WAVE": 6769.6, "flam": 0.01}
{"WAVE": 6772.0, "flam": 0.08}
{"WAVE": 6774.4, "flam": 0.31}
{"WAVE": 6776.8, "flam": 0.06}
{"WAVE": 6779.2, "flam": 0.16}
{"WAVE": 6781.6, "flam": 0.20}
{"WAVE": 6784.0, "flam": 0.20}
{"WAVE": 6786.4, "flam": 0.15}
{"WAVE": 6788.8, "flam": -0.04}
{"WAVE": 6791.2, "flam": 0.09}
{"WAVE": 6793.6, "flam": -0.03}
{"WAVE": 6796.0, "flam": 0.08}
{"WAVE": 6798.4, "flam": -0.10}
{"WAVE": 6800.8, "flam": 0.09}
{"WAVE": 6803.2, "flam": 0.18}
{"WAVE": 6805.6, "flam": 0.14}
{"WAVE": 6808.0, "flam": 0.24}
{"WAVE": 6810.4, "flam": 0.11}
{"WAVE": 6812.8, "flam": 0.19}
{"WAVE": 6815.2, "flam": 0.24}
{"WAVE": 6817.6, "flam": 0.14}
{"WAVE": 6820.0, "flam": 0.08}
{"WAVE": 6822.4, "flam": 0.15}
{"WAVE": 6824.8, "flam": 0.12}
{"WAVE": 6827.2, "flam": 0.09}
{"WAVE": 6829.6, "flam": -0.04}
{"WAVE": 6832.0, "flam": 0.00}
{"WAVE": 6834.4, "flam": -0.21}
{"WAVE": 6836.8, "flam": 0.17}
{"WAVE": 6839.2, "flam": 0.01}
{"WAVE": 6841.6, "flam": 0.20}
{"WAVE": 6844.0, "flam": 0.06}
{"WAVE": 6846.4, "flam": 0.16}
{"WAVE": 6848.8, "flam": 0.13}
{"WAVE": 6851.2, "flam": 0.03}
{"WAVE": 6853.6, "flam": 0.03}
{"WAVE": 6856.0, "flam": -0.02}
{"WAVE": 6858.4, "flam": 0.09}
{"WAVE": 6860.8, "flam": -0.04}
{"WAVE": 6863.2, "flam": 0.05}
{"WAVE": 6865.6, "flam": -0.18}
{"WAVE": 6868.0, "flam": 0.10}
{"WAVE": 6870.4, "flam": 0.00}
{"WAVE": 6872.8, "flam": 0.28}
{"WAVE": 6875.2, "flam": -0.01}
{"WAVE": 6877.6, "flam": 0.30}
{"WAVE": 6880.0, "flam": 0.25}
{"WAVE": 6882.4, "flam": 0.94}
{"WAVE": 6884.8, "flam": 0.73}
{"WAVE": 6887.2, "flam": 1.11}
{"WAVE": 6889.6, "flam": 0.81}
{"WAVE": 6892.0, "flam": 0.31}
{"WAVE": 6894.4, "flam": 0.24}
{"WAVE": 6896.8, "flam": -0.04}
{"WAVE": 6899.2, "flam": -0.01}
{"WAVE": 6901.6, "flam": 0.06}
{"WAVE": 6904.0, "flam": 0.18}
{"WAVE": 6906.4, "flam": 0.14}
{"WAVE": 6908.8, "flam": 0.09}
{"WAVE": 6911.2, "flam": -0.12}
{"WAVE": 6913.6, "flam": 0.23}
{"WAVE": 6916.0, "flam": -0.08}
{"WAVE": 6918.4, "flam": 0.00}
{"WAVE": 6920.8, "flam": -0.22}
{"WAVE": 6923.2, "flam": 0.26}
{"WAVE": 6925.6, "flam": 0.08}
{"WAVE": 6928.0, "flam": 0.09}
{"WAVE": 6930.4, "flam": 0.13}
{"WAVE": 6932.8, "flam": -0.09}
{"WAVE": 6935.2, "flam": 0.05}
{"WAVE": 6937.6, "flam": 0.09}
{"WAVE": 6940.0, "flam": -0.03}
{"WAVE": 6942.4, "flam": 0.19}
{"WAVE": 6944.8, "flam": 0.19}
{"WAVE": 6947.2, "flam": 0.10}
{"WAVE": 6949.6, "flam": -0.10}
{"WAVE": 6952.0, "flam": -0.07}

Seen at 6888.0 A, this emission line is [O II] 3727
